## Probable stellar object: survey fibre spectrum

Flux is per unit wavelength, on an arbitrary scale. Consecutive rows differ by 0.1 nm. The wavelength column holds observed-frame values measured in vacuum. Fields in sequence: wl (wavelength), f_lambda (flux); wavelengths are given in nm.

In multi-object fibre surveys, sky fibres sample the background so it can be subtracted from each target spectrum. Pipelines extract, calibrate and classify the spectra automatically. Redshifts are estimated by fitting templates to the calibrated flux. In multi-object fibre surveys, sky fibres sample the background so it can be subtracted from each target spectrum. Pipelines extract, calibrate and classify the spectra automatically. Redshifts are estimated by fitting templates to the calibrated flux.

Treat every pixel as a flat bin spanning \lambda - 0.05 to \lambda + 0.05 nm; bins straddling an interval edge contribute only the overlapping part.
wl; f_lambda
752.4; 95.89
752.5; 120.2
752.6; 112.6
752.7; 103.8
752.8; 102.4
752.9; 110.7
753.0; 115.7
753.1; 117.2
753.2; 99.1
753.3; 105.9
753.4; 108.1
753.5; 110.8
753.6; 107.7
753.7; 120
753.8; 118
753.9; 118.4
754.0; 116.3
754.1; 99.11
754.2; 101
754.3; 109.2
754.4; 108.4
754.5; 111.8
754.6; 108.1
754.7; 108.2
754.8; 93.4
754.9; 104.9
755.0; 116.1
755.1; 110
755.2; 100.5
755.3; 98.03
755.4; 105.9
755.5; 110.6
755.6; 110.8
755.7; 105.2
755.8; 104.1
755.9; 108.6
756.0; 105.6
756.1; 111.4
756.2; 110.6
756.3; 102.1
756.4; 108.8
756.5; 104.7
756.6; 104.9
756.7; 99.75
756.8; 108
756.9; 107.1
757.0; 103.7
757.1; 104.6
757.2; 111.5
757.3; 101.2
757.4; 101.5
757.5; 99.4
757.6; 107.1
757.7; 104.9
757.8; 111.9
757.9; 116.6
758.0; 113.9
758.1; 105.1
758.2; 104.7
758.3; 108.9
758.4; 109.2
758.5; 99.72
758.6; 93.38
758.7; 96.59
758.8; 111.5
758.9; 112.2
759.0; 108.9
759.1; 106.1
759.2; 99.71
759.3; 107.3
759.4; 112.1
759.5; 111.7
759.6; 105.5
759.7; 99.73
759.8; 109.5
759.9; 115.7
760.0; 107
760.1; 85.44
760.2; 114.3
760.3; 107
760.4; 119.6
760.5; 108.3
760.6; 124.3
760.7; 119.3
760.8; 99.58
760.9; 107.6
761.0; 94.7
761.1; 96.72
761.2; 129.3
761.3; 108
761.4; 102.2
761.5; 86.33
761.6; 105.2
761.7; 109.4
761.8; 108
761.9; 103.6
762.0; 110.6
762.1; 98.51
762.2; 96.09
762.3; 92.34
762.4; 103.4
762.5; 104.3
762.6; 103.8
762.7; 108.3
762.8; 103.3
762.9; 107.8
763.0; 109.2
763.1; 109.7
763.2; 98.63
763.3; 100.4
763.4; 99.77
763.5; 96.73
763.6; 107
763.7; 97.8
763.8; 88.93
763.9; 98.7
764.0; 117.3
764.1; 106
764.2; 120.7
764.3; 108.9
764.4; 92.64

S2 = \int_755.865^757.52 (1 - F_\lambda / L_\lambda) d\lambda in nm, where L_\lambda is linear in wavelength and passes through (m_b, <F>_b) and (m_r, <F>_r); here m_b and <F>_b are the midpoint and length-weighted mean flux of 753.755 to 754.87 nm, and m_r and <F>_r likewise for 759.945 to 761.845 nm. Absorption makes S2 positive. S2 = 0.034 nm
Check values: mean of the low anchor 108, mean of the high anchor 107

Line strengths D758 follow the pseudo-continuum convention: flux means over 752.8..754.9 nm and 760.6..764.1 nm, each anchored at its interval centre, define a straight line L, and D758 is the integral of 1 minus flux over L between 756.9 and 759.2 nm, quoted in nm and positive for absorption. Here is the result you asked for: 0.01 nm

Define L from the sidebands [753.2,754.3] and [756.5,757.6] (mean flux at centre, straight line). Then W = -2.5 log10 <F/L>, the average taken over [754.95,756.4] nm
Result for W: -0.01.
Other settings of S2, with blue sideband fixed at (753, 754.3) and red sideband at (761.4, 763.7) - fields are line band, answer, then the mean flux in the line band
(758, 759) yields 0.01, 105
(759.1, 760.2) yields -0.01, 106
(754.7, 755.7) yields 0.03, 106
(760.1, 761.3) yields -0.06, 110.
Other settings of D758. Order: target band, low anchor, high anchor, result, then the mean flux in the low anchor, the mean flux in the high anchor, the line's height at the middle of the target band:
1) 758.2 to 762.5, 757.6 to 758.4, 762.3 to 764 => 0.02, 109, 103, 106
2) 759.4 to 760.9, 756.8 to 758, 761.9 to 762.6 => -0.08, 107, 101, 104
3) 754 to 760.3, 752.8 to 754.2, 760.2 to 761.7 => 0.18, 111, 108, 109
